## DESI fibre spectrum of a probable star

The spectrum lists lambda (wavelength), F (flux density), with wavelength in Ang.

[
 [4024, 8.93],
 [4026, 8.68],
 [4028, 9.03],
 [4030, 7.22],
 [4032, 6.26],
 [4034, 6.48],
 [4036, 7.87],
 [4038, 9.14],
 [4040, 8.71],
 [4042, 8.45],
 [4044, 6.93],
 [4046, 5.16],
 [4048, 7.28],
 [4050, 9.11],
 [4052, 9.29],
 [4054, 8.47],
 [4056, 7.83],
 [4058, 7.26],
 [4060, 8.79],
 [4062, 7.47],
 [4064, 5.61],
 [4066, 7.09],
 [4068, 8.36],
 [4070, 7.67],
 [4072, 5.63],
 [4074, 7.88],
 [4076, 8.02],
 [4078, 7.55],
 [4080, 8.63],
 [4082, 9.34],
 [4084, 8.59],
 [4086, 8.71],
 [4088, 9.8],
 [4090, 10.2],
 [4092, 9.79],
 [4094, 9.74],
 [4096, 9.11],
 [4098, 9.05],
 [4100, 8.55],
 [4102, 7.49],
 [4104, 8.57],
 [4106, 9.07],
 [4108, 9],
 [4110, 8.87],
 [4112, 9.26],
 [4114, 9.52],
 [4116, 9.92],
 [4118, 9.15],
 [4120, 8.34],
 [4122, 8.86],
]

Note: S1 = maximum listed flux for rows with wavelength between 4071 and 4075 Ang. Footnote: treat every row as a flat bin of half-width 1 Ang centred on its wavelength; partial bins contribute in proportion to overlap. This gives 7.88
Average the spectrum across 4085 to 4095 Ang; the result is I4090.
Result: 9.65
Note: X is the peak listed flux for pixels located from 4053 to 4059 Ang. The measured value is 8.47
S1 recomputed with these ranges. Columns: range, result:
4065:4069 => 8.36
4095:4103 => 9.11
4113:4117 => 9.92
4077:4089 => 9.8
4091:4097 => 9.79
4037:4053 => 9.29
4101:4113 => 9.26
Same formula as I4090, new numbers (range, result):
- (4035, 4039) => 8.51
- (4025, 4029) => 8.86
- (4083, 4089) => 9.03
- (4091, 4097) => 9.55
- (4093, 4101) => 9.11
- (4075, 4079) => 7.79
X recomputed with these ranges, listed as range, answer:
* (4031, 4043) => 9.14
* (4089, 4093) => 10.2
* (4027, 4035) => 9.03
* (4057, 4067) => 8.79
